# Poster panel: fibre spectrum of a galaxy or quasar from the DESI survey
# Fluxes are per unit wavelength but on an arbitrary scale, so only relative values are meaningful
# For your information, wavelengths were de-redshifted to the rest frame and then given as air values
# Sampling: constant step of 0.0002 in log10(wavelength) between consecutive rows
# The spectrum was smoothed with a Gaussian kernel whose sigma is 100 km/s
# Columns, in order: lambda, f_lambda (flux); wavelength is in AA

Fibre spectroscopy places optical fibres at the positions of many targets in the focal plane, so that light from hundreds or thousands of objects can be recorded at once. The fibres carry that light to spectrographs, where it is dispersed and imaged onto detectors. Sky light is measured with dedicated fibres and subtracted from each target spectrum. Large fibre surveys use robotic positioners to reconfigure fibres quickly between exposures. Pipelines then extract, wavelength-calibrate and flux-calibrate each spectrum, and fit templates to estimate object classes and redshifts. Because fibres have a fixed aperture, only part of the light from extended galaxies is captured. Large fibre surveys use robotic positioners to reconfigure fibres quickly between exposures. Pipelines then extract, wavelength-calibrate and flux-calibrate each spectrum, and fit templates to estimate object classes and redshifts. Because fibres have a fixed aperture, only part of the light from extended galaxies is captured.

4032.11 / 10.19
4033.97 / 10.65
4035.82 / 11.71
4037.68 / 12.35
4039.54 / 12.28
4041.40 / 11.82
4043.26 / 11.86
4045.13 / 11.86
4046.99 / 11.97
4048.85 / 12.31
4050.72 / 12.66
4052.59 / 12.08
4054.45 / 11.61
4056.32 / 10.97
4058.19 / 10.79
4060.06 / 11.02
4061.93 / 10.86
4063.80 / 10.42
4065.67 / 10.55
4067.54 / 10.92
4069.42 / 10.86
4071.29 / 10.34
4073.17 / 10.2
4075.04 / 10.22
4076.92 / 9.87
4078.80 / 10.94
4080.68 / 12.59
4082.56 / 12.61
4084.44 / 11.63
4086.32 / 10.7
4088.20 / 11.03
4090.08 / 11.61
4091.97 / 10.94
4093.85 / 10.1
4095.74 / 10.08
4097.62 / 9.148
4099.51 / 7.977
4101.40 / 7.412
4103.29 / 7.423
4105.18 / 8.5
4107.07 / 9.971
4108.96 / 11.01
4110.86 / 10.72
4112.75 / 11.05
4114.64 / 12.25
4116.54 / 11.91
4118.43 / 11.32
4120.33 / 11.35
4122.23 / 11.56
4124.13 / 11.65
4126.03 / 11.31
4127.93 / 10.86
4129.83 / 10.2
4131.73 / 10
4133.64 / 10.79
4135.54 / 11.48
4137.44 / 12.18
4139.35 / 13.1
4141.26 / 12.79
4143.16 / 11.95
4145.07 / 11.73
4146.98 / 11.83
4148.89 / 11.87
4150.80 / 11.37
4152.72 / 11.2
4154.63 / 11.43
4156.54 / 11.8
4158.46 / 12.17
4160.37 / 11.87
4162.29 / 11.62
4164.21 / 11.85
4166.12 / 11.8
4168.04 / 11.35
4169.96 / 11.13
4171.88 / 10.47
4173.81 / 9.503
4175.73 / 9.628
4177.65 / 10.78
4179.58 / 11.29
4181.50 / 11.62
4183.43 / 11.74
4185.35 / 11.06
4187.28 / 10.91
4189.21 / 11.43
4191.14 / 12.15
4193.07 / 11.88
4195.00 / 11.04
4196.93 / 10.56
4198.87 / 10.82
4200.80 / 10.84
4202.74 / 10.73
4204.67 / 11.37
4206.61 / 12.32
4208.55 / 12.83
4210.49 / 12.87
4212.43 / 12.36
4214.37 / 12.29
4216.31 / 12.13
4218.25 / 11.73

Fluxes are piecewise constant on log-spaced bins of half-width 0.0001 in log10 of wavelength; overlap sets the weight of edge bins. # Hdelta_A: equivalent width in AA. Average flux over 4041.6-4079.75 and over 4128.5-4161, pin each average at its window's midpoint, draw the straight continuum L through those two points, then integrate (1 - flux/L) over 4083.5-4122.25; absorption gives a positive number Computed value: 3.5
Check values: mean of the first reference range 11.1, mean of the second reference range 11.6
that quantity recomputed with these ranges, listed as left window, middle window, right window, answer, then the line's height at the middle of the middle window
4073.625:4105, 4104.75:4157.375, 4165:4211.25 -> -3.4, 10.7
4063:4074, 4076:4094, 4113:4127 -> -0.6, 10.9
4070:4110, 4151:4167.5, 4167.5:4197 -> -1.3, 10.8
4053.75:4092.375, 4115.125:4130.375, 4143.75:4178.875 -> -0.2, 11.2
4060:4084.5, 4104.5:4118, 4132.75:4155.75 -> 0.7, 11.4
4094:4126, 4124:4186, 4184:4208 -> -3.4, 10.8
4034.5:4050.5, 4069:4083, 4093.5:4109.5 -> -0.8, 10.3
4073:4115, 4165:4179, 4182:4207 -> 0.5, 11.1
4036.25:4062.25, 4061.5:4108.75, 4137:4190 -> 5.6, 11.7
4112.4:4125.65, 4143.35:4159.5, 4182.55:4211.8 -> -0.2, 11.6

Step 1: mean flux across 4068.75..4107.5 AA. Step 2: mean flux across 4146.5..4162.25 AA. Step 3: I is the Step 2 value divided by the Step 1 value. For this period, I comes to 1.15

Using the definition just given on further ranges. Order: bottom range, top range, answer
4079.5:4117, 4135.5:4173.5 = 1.12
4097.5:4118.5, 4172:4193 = 1.12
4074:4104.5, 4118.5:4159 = 1.13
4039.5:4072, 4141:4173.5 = 1.02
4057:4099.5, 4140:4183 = 1.06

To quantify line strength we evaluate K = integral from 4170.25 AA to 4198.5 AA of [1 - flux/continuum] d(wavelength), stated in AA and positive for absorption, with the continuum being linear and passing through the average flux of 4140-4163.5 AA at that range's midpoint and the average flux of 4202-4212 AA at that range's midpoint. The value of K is 2.3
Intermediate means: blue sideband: 11.8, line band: 11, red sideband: 12.1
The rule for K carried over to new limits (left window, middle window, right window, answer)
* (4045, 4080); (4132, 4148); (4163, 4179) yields -1.5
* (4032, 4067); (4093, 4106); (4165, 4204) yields 3.1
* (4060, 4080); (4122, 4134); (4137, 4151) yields 0.9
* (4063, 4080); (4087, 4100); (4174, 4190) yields 0.5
